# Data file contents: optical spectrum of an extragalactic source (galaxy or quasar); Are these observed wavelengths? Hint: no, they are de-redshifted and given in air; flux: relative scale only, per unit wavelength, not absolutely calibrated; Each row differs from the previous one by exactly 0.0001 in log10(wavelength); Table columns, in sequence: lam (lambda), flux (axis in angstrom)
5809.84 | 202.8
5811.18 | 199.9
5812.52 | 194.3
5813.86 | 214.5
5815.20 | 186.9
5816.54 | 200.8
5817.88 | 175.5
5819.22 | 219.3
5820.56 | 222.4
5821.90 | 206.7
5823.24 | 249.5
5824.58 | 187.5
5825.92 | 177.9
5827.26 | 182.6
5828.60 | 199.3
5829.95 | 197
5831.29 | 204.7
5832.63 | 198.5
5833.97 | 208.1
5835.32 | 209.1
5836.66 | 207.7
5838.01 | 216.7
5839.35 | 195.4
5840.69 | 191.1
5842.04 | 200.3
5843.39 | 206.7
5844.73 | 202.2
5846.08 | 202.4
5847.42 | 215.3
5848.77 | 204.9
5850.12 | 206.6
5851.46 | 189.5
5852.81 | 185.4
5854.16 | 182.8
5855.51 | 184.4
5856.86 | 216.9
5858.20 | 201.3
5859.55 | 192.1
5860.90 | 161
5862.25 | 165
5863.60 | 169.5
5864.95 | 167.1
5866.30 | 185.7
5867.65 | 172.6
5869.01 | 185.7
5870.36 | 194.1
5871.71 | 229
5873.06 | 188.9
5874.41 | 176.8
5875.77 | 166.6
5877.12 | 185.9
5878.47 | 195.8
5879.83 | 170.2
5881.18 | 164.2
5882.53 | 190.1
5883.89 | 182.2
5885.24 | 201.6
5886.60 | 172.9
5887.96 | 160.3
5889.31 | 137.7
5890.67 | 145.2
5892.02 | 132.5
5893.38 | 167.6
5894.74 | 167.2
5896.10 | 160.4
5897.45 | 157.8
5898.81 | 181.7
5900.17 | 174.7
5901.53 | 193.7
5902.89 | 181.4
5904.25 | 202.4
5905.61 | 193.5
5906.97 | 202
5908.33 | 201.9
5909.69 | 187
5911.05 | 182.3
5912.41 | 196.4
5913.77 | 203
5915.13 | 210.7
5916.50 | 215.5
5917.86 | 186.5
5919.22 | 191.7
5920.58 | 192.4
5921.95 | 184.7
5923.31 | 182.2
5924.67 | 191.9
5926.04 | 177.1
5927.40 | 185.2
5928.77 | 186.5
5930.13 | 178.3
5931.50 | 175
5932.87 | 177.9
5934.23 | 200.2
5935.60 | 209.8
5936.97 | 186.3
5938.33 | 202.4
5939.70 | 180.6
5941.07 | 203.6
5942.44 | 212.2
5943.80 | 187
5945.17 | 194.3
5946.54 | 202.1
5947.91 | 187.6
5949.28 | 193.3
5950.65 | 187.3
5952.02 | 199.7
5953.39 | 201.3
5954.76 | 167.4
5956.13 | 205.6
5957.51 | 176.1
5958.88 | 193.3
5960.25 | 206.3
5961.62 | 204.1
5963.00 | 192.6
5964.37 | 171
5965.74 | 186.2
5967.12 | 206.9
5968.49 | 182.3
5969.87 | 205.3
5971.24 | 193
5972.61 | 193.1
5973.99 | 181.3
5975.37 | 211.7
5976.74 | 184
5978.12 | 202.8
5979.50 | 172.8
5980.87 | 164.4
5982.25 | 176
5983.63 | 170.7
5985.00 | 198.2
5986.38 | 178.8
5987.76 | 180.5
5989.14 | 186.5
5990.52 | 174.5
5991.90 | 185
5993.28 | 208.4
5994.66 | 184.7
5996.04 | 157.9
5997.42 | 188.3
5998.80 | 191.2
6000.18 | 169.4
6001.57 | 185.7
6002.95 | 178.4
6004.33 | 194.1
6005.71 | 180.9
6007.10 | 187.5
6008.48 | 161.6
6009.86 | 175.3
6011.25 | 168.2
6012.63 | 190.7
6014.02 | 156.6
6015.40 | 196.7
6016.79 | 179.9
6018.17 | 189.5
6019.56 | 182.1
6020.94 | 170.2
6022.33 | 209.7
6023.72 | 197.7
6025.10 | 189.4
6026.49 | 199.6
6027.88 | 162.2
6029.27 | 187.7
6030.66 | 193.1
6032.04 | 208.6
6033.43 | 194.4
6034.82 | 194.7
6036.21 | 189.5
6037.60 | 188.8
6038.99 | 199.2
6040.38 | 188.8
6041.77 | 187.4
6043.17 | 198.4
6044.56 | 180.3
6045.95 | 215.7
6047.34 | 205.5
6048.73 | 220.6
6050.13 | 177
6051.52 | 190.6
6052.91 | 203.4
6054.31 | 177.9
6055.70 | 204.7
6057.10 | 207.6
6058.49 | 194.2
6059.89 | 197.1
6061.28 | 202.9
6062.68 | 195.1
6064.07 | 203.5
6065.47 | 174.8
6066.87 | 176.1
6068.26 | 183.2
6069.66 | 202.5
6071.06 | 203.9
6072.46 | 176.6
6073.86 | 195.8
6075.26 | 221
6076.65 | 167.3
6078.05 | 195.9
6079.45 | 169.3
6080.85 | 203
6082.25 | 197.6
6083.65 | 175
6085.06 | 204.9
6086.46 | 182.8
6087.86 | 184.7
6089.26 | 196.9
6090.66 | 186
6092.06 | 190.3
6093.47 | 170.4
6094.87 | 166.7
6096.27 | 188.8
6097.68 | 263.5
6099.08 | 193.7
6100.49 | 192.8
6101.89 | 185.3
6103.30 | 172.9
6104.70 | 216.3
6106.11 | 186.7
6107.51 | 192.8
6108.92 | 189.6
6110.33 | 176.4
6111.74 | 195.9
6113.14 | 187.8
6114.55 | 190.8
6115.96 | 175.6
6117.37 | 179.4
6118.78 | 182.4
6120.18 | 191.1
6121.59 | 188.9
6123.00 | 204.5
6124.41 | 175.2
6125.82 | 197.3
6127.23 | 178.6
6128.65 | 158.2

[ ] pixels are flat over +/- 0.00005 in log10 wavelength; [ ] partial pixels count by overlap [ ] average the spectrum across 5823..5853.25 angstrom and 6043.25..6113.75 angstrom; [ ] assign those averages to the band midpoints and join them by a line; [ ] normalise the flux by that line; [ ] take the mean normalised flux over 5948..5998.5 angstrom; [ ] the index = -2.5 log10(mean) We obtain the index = 0.05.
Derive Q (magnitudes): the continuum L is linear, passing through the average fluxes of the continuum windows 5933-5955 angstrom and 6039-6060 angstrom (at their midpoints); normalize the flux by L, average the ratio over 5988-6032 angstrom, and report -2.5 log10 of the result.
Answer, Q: 0.07 mag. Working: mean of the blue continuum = 195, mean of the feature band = 184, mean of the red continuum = 197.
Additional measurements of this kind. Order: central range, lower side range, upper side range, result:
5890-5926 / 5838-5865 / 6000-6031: 0.03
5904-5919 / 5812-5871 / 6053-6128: -0.02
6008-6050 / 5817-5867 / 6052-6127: 0.02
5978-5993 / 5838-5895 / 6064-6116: 0.04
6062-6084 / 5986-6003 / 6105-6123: -0.03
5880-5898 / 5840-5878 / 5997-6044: 0.15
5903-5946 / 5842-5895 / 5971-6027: -0.05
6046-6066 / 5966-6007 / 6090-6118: -0.05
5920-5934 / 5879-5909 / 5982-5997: -0.04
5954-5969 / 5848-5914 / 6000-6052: -0.03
